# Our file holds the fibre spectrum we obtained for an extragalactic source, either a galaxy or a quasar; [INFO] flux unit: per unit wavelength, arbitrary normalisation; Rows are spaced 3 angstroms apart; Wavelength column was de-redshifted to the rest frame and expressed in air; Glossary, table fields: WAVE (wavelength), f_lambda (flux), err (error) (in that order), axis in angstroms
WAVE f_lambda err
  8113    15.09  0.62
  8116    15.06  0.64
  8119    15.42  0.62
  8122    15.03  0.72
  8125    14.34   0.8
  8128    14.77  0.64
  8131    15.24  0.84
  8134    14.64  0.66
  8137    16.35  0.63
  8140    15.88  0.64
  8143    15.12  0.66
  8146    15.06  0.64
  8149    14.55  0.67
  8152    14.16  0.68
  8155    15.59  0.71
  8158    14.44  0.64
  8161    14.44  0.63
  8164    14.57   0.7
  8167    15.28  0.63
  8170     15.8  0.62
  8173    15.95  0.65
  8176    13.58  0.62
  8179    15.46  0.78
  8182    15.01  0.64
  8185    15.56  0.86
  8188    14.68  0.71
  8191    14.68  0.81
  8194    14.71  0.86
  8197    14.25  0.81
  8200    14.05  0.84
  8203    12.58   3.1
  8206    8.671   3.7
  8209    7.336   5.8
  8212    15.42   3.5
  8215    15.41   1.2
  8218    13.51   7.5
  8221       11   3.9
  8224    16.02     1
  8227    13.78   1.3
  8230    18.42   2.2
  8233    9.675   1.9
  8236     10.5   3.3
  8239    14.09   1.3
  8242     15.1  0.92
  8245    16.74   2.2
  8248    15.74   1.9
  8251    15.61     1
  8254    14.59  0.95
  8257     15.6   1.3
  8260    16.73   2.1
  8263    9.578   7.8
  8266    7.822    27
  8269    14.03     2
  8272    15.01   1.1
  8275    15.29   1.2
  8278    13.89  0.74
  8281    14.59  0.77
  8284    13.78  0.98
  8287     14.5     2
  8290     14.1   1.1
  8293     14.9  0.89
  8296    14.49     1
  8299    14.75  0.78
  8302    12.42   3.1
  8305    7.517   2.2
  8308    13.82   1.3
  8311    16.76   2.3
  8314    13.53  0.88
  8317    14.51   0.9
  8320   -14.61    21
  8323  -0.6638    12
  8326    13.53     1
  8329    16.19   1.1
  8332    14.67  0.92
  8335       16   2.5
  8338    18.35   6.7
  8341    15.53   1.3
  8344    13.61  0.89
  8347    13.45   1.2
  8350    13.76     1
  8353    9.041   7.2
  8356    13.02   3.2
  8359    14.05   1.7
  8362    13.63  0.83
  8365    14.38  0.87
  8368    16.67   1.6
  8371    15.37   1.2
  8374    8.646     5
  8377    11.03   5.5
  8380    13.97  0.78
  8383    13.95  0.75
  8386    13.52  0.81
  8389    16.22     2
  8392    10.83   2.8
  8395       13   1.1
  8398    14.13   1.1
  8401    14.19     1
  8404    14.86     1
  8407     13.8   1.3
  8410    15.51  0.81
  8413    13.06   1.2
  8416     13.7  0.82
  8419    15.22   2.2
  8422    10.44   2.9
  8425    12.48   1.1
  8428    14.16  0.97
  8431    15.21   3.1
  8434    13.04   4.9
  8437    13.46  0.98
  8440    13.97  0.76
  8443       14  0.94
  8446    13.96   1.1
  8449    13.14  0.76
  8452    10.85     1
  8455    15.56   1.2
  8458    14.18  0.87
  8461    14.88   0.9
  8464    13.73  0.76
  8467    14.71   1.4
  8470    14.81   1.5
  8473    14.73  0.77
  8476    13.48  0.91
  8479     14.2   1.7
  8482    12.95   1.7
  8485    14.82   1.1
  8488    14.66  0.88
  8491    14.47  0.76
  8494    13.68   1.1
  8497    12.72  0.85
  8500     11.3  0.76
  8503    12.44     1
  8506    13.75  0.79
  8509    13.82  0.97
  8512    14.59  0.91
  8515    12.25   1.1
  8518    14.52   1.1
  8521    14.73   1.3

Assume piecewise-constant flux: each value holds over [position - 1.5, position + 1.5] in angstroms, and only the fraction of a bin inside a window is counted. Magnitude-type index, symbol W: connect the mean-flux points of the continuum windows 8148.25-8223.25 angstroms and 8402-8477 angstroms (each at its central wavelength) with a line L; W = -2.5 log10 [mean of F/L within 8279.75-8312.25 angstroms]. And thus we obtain 0.02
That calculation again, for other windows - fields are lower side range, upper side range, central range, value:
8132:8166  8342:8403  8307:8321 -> 0.41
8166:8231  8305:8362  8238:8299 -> -0.11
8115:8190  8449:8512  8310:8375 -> 0.17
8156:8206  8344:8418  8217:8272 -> 0.03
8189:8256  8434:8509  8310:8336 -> 0.37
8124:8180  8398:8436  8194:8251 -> 0.09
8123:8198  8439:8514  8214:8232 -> 0.02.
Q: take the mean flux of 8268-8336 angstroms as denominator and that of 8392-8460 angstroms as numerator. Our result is 1.11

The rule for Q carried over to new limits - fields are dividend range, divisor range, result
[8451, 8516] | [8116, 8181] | 0.92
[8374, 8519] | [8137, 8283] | 0.96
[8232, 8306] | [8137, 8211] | 0.96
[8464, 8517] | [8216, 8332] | 1.07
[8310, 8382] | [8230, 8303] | 0.87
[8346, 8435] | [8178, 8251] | 0.97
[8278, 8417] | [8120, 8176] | 0.86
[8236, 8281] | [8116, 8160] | 0.94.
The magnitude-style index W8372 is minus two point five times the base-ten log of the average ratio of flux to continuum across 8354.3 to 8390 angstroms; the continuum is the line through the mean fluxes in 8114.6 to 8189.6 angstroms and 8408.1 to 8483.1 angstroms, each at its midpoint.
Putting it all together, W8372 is 0.038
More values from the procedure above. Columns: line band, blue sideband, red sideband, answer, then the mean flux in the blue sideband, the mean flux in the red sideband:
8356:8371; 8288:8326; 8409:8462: -0.23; 10.3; 13.7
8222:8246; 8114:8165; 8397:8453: 0.03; 15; 13.7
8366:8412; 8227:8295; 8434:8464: 0.01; 14.1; 13.7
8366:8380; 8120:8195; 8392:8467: 0.07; 15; 13.7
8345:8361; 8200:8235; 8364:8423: 0.06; 12.9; 13.6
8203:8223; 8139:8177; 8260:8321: 0.15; 15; 12.4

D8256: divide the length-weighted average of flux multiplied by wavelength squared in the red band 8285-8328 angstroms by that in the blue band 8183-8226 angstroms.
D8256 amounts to 0.8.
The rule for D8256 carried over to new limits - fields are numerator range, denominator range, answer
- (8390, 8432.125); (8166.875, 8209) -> 1.03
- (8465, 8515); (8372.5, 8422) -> 1.05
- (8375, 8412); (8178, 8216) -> 1.05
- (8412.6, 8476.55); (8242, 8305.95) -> 1.03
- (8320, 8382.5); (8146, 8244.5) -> 0.93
